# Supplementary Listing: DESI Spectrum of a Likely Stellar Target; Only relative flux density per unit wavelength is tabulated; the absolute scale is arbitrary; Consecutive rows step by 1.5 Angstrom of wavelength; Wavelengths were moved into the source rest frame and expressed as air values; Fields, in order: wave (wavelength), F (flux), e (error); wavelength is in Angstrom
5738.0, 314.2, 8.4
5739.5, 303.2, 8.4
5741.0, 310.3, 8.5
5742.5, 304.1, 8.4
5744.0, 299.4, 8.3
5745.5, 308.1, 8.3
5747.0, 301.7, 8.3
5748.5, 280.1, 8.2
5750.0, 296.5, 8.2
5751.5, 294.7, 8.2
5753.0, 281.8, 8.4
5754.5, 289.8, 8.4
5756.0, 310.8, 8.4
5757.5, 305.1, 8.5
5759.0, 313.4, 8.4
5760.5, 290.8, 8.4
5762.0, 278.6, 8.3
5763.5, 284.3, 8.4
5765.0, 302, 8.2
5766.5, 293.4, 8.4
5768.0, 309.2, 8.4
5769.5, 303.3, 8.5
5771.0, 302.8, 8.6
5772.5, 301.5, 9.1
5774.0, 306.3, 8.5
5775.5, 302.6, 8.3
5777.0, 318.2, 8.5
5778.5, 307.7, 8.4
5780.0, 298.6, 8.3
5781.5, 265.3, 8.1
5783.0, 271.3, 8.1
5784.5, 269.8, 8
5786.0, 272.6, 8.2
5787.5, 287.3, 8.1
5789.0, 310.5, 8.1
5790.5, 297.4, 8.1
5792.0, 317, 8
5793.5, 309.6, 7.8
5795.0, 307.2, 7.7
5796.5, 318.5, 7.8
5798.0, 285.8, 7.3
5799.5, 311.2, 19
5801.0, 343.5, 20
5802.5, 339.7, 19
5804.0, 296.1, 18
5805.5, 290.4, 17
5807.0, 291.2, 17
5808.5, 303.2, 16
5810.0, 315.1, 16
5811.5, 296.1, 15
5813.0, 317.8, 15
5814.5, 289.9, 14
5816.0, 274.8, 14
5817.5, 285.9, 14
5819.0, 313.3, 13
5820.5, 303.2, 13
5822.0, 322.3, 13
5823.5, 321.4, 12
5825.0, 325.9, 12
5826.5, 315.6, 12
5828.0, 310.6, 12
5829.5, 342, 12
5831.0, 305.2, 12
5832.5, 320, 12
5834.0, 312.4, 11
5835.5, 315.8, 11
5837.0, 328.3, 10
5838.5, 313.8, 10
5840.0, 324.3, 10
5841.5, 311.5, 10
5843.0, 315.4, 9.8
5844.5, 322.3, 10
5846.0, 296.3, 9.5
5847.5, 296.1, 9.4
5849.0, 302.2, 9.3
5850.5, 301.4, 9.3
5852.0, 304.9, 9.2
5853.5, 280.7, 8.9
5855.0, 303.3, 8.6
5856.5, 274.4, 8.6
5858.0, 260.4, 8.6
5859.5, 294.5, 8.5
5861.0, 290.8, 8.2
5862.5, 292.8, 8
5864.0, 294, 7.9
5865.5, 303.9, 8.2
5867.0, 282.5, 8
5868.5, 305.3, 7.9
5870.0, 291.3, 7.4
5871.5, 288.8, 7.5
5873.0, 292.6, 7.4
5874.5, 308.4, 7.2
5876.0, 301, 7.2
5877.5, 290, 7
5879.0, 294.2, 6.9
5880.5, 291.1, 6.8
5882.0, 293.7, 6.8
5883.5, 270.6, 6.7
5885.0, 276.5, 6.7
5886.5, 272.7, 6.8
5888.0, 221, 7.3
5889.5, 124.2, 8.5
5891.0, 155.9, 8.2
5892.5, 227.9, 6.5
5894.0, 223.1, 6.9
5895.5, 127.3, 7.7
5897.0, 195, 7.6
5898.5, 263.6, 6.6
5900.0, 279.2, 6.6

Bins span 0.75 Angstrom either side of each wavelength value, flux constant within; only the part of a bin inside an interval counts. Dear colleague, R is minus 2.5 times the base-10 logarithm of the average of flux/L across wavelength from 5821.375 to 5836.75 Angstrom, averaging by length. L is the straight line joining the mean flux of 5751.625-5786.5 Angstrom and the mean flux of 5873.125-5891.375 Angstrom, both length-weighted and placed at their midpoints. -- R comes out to -0.154 mag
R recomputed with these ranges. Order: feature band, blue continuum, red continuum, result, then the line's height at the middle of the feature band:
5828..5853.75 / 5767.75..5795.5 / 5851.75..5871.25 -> -0.07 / 292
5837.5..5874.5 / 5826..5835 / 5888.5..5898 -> -0.15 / 261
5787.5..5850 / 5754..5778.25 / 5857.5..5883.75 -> -0.05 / 297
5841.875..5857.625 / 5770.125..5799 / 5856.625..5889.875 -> -0.05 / 285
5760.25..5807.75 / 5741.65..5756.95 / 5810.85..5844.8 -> 0.02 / 304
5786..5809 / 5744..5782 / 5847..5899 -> -0.06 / 289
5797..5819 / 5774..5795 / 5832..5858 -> -0.01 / 299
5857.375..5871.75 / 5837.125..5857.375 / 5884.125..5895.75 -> -0.10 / 265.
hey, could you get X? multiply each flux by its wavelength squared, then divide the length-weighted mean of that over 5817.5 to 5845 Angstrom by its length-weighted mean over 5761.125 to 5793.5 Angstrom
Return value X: 1.09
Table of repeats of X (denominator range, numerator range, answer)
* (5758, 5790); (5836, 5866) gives 1.05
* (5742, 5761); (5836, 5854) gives 1.07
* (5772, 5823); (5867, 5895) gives 0.89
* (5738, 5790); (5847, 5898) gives 0.94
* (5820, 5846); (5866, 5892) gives 0.86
